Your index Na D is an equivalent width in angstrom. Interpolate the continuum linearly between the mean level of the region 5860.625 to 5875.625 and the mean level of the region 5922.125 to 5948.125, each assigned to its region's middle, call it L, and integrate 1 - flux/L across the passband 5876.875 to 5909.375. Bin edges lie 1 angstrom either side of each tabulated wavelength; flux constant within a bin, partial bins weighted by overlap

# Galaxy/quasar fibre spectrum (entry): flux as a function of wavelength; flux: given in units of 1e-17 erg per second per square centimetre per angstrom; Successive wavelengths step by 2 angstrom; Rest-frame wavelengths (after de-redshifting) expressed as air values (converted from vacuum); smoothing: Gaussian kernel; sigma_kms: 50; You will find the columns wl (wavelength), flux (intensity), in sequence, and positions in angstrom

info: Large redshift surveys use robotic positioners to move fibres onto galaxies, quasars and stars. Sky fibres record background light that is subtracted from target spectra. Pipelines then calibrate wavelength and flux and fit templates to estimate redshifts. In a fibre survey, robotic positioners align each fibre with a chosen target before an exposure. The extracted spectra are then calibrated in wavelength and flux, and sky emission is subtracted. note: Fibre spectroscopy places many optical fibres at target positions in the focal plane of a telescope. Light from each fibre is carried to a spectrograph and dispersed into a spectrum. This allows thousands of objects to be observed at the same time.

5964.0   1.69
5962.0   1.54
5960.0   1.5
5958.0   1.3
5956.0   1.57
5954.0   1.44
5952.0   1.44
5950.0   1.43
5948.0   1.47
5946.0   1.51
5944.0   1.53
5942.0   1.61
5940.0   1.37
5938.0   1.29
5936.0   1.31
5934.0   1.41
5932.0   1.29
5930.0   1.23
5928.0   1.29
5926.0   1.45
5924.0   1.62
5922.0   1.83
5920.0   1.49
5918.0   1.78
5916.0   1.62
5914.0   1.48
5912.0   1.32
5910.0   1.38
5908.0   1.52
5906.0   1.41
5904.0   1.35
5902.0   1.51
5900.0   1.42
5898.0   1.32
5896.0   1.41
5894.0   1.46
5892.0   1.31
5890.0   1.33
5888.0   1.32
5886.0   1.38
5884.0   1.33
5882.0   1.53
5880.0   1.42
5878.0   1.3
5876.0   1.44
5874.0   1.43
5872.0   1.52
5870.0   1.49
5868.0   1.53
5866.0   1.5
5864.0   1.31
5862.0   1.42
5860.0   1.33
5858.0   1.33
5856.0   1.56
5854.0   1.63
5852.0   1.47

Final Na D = 1.1 angstrom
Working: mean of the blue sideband 1.45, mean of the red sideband 1.43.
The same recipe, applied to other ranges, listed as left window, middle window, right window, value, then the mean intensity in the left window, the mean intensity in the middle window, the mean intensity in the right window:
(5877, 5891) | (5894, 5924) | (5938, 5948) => -1.5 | 1.37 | 1.49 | 1.48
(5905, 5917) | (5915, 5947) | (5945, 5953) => -0.4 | 1.46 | 1.48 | 1.46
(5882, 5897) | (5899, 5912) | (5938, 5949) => -0.2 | 1.37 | 1.42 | 1.48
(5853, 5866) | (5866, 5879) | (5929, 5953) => -0.2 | 1.44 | 1.46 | 1.41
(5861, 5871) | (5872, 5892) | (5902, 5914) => 0.6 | 1.45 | 1.39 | 1.41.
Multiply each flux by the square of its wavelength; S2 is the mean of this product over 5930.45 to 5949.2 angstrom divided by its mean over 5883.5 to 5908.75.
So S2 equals 1.0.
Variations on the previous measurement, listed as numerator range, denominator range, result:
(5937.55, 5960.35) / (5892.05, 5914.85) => 1.05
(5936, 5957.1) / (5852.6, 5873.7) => 1.03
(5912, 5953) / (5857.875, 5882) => 1.05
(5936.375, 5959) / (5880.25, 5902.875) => 1.06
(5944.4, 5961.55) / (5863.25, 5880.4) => 1.04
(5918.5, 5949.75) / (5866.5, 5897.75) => 1.05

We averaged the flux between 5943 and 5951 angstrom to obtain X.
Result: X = 1.48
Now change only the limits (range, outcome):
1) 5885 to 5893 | 1.33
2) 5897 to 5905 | 1.4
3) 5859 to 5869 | 1.42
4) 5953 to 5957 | 1.5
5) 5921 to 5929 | 1.55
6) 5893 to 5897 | 1.44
